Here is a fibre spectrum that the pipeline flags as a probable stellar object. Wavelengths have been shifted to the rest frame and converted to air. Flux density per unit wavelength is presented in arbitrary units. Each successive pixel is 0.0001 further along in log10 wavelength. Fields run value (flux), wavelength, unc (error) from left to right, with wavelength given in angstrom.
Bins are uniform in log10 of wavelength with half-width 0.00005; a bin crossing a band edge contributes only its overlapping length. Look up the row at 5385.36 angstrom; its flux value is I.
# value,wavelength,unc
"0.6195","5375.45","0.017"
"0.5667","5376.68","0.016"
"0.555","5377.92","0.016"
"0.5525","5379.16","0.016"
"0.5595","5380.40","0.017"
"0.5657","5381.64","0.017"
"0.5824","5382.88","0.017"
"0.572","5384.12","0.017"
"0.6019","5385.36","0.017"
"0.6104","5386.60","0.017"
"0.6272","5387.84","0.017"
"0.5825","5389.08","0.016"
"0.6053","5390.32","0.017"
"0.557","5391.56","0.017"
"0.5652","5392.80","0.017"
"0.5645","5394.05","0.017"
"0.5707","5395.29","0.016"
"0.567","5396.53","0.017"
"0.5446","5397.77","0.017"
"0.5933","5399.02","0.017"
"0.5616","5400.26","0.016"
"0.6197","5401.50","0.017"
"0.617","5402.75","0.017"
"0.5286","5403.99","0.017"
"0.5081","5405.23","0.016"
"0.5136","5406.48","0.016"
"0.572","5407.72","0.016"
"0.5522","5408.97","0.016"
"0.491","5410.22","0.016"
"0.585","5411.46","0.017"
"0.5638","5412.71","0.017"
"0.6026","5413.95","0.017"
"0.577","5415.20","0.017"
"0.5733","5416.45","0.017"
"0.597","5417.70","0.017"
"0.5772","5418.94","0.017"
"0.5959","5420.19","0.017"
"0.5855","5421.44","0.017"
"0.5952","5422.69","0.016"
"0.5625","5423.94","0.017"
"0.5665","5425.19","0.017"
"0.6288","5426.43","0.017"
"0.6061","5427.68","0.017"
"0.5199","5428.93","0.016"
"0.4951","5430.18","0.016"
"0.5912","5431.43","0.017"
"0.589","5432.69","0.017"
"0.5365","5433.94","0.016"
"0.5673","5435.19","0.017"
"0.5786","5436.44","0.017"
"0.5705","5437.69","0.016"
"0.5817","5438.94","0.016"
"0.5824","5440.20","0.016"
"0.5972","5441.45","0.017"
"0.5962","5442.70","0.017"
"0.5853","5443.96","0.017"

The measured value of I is 0.6019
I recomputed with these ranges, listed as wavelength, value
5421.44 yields 0.5855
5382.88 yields 0.5824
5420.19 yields 0.5959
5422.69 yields 0.5952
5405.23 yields 0.5081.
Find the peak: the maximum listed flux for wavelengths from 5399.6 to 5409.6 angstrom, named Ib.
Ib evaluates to 0.6197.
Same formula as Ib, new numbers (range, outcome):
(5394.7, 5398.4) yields 0.5707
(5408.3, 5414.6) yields 0.6026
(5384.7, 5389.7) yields 0.6272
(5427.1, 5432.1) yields 0.6061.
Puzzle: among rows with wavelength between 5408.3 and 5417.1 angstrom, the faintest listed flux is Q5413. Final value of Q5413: 0.491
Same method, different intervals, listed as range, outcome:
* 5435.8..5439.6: 0.5705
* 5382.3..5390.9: 0.572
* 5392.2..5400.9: 0.5446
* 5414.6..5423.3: 0.5733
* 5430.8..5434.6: 0.5365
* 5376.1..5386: 0.5525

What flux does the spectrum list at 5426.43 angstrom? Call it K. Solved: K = 0.6288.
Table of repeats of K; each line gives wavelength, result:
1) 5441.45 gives 0.5972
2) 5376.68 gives 0.5667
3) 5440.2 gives 0.5824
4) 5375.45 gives 0.6195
